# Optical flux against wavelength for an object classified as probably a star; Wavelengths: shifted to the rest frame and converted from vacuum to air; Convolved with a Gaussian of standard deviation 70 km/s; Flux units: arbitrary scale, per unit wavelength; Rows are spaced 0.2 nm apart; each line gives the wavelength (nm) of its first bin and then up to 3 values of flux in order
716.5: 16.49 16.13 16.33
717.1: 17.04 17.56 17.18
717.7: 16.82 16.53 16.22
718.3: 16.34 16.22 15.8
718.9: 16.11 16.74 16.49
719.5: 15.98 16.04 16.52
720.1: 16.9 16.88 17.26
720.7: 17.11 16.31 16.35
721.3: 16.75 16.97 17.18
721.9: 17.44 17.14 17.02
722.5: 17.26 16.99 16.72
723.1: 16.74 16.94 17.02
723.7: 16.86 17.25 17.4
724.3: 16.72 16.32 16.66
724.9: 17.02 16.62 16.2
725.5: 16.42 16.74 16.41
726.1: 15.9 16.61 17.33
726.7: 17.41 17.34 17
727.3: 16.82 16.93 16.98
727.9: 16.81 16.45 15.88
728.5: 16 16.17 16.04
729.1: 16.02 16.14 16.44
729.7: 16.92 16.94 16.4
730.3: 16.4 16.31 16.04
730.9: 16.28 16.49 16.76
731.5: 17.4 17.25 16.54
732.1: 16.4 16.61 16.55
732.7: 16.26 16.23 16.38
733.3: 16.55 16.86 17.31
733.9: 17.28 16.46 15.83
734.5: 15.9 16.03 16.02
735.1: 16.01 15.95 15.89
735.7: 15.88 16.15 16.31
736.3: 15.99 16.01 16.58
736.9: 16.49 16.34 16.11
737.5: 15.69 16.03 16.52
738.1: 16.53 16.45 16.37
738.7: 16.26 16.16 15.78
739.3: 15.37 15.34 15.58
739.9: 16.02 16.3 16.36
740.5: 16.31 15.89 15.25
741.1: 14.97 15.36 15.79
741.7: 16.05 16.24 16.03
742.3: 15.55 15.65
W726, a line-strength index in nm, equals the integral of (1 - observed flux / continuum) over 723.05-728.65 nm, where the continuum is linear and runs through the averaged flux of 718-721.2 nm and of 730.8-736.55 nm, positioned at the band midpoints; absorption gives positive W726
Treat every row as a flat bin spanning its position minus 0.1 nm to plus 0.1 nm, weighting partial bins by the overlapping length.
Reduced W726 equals -0.10 nm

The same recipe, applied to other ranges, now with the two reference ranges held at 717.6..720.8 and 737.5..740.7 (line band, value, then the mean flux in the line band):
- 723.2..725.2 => -0.06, 16.9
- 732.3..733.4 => -0.01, 16.4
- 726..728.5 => -0.07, 16.8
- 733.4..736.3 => -0.02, 16.3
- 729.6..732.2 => -0.06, 16.6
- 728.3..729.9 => 0.00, 16.3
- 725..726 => -0.01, 16.5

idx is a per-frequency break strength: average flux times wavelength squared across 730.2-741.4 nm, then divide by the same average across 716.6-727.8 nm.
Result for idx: 1.0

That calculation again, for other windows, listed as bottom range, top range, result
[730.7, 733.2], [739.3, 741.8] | 0.97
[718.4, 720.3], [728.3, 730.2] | 1.03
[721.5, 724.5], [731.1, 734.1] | 1.01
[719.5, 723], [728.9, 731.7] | 1.00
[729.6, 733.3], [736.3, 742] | 0.99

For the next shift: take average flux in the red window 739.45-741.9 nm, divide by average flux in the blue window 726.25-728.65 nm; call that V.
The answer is 0.9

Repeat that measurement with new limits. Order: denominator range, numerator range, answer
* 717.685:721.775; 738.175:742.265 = 0.96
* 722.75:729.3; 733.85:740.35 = 0.97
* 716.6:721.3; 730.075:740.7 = 0.98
